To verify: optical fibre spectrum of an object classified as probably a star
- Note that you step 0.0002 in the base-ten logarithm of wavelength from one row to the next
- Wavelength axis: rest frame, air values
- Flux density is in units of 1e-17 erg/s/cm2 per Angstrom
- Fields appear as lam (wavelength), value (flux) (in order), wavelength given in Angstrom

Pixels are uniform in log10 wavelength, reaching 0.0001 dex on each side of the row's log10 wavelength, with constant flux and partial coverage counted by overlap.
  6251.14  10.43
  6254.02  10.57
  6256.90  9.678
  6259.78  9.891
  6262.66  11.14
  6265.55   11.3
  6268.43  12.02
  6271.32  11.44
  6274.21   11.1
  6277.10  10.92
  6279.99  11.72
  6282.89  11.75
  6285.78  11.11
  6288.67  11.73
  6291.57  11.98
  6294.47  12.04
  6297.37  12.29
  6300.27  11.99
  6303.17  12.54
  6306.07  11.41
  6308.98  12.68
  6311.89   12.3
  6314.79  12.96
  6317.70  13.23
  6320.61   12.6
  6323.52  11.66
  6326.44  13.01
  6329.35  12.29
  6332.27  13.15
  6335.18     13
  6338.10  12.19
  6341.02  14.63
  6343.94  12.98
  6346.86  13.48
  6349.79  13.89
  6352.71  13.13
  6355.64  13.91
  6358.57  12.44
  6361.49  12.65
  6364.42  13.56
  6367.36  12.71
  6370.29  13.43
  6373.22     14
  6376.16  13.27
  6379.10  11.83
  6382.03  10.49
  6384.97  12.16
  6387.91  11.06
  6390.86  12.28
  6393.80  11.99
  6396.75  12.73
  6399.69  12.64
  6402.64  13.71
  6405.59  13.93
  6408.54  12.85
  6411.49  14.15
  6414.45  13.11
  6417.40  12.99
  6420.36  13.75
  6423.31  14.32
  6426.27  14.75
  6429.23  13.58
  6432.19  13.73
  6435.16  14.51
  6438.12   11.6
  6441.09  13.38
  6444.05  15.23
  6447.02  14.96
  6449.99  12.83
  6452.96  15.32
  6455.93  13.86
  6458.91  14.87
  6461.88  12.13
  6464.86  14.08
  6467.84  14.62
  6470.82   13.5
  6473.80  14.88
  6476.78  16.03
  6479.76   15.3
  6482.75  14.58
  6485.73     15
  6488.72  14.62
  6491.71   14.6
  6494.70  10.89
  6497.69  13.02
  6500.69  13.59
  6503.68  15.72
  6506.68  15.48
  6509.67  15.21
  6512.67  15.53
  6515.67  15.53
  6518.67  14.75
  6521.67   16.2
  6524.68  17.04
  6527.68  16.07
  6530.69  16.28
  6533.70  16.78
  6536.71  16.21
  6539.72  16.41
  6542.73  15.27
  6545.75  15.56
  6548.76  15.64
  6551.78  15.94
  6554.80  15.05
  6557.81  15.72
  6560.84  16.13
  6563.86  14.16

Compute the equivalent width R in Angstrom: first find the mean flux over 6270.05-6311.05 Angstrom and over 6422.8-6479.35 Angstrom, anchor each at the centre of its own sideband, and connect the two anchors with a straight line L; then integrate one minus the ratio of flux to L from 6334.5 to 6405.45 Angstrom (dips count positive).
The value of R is 0.4 Angstrom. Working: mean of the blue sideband 11.8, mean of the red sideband 14.1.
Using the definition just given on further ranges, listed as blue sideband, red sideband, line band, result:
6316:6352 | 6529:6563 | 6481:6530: 1.41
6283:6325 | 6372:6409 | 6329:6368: -2.62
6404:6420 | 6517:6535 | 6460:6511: 2.97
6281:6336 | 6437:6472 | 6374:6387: 1.06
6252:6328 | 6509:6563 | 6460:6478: 0.65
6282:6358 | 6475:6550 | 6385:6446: 2.76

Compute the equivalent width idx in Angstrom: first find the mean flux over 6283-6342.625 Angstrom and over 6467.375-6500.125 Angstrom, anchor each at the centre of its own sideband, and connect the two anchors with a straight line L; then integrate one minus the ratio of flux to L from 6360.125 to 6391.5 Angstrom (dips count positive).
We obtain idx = 1.4 Angstrom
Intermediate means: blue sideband 12.4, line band 12.5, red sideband 14.2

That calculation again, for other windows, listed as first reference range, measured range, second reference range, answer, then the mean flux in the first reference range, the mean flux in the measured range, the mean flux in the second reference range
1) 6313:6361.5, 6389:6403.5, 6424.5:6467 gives 1.00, 13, 12.6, 13.9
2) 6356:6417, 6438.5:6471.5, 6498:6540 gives 0.62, 12.8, 14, 15.7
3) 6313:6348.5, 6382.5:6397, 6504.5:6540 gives 2.07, 12.9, 11.9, 15.9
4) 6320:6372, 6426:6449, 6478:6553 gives 0.54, 13.1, 13.9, 15.3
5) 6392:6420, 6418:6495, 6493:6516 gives -2.29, 13.1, 14.1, 14.3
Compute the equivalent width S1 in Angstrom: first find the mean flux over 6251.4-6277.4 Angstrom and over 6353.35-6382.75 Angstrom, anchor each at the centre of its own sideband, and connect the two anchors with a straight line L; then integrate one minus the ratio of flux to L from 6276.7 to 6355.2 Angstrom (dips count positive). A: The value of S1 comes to -4.1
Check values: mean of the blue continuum 10.9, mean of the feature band 12.5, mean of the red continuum 12.9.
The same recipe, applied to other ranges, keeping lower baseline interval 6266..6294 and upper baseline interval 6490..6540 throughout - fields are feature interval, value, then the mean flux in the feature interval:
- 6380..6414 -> 2.1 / 12.6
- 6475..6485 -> -0.4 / 15.3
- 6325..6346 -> -1.1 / 13.1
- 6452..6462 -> 0.1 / 14.2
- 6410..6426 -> 0.0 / 13.7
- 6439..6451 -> 0.1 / 14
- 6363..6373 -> -0.3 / 13.3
